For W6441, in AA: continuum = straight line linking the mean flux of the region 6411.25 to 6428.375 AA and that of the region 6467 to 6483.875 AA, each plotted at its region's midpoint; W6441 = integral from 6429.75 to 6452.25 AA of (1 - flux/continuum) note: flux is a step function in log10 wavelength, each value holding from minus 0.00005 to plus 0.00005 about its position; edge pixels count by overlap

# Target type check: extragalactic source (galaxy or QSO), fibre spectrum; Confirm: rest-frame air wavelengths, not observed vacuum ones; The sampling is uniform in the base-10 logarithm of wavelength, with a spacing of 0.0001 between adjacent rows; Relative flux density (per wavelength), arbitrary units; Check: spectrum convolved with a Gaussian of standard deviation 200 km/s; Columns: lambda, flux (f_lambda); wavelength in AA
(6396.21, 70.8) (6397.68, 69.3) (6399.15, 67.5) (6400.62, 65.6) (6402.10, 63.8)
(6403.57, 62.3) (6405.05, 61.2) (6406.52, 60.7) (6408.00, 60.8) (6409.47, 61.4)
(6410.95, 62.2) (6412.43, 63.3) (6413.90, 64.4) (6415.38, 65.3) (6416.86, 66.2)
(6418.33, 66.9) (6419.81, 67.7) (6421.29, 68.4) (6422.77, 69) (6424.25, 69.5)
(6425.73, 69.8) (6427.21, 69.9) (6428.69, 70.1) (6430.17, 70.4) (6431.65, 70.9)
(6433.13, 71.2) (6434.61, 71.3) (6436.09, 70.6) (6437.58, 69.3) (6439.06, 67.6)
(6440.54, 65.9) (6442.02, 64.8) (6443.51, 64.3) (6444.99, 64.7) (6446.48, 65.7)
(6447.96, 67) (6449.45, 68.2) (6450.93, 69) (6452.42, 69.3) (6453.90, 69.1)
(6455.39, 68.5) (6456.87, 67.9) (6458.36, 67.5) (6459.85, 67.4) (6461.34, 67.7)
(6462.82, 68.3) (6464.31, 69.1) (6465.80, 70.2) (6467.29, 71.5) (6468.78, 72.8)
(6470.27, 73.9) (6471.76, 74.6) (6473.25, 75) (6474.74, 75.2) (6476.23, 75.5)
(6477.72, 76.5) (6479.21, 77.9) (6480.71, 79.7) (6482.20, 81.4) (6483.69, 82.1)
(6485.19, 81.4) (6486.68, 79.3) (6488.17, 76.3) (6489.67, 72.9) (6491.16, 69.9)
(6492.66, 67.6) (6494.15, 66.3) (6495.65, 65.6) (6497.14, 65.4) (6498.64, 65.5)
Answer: 0.8 AA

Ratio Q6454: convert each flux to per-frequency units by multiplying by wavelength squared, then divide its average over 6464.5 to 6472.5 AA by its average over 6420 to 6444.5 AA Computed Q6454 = 1.06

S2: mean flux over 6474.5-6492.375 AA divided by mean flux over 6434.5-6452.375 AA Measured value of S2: 1.15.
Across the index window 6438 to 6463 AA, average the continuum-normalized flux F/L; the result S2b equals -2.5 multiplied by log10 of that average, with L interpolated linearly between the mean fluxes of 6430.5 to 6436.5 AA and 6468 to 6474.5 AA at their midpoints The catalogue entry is 0.08 mag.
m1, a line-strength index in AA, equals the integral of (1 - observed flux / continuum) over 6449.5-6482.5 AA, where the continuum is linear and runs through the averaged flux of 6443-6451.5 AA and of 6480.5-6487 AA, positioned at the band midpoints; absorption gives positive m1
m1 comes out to 0.88 AA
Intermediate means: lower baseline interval 66.5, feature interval 72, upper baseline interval 81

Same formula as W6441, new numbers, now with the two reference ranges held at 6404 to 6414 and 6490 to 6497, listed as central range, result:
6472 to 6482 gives -1.6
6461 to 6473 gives -1.0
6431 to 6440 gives -0.9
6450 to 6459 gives -0.5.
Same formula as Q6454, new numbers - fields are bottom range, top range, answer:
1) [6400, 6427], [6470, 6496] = 1.18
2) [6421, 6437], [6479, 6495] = 1.10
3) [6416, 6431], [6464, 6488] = 1.13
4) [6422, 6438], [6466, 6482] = 1.09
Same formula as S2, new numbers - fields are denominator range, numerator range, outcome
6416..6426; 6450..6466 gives 1.01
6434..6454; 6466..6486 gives 1.13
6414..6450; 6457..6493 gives 1.09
